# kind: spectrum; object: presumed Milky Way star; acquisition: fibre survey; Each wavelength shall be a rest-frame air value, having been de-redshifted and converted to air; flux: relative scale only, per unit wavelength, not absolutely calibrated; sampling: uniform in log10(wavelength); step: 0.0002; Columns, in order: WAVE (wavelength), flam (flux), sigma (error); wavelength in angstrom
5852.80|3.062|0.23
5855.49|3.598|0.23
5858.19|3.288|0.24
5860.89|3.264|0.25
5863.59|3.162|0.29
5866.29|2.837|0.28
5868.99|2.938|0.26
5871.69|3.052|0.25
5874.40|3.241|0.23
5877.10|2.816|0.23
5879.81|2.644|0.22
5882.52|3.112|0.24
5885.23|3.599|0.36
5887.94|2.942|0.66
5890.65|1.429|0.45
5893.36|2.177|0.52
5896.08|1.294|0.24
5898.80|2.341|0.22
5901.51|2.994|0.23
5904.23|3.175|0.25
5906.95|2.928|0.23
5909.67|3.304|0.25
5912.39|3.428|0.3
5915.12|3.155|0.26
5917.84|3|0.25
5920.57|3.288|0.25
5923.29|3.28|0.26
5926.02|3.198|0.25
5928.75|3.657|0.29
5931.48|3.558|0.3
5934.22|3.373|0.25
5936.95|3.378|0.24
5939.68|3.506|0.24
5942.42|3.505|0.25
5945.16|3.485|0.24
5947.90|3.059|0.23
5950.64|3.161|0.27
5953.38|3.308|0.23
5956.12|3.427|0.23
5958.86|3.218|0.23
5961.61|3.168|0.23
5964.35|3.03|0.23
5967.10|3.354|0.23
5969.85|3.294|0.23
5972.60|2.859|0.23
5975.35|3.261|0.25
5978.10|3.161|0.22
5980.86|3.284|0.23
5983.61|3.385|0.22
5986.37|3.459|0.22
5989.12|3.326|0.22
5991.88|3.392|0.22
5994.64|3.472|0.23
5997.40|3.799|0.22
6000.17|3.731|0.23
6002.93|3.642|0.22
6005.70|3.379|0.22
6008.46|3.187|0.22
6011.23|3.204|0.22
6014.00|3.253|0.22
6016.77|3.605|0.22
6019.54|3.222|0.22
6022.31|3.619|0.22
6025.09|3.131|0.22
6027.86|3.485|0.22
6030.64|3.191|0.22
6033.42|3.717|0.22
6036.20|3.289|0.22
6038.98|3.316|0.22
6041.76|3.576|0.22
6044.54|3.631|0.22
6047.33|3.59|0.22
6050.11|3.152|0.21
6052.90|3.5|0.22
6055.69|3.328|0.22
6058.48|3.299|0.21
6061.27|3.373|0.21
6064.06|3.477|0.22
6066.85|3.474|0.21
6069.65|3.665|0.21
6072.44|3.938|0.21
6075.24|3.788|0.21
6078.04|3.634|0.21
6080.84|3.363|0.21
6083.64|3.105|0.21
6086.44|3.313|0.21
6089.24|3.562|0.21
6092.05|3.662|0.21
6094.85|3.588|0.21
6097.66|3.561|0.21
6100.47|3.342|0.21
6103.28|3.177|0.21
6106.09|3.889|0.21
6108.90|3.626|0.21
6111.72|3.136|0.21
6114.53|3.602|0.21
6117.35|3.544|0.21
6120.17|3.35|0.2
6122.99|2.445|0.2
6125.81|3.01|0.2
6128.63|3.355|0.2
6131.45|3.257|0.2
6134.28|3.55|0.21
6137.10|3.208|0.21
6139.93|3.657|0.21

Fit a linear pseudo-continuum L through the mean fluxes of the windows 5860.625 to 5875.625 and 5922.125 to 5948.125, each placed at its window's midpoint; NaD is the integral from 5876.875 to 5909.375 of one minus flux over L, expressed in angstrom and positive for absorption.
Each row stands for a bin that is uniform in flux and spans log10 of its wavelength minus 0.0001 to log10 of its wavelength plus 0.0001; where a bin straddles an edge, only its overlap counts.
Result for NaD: 5.7 angstrom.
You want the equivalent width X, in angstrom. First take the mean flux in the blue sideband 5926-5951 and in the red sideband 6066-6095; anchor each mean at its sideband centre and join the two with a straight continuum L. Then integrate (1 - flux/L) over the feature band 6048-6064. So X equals 0.8 angstrom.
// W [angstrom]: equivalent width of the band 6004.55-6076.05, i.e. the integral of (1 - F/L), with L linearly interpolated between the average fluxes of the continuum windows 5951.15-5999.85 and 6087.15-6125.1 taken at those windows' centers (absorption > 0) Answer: -1.6 angstrom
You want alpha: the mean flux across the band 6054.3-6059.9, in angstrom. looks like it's 3.31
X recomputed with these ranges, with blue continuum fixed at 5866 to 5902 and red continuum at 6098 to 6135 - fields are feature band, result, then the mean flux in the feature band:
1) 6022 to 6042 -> -2.0 angstrom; 3.39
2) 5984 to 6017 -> -5.0 angstrom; 3.45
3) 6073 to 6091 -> -1.4 angstrom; 3.49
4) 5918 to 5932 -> -2.9 angstrom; 3.35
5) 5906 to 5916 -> -1.8 angstrom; 3.22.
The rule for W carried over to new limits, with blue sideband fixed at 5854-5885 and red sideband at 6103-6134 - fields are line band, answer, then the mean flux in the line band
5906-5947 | -2.37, 3.34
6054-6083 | -2.16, 3.52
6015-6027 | -0.58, 3.39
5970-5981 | 0.19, 3.14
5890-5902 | 4.27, 2.02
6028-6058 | -1.58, 3.43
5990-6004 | -1.66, 3.6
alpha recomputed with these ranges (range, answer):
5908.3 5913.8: 3.36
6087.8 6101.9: 3.54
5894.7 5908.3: 2.55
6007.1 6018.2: 3.31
